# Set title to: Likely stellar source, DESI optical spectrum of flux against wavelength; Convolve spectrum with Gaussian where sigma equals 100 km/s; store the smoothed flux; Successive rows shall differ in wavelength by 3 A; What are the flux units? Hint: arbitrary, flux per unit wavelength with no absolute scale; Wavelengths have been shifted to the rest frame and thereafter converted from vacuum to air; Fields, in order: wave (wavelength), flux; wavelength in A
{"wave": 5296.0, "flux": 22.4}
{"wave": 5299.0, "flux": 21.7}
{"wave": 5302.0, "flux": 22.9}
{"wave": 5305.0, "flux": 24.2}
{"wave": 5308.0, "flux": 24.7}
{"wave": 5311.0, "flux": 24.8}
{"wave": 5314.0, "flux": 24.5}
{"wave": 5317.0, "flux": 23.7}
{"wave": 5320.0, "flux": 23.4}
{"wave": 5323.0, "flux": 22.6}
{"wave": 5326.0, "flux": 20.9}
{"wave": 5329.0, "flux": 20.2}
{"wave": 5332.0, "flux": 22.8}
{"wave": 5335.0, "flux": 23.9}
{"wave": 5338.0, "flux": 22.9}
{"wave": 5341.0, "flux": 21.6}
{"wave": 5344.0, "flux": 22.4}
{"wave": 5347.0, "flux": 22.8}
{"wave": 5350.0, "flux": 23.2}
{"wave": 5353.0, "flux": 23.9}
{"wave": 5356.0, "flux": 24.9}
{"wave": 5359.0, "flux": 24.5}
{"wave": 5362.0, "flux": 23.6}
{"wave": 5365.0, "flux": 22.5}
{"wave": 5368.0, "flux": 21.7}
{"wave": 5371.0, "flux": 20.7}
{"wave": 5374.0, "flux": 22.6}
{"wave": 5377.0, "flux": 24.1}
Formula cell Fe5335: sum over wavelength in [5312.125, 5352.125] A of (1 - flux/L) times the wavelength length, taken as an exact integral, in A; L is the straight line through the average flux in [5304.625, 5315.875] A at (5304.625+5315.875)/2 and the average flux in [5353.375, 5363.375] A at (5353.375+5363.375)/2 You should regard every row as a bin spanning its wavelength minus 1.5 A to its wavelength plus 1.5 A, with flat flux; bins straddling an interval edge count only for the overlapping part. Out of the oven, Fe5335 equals 2.8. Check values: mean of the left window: 24.6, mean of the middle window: 22.7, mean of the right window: 24.3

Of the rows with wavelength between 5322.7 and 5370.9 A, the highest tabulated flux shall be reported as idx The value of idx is 24.9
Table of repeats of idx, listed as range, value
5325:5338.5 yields 23.9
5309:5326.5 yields 24.8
